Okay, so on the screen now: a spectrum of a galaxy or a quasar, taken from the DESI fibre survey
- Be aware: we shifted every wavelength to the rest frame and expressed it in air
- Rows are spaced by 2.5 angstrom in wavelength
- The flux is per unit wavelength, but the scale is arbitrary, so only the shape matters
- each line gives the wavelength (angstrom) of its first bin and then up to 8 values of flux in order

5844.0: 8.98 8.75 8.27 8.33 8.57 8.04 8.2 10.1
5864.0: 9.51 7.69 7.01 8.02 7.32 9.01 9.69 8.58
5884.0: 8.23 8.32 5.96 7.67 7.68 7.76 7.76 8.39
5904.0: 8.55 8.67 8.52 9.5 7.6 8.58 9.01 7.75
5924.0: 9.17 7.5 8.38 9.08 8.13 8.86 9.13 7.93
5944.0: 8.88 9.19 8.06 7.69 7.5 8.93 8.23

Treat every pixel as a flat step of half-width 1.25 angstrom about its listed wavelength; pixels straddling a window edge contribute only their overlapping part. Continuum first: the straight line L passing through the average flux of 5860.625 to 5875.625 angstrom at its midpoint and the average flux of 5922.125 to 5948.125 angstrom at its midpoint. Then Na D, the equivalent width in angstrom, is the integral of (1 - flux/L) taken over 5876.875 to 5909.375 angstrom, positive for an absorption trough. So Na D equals 0.9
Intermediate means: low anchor 8.25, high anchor 8.6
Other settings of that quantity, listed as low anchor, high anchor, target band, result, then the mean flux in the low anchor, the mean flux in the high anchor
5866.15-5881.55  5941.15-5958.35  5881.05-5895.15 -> 0.89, 8.19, 8.33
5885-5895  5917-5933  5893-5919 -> -1.42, 7.42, 8.48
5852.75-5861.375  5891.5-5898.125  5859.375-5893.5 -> -0.50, 8.51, 7.71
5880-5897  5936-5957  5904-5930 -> -1.22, 7.77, 8.43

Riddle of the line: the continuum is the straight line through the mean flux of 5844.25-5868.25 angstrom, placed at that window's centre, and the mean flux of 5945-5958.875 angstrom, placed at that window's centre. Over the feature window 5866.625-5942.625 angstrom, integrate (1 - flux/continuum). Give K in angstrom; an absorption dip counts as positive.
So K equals 1.6 angstrom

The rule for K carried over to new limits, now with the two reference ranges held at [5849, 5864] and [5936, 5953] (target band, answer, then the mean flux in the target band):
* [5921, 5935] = 0.3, 8.37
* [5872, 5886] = 0.2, 8.52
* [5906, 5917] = 0.0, 8.57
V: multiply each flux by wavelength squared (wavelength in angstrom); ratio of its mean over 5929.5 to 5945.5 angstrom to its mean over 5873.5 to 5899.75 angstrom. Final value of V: 1.10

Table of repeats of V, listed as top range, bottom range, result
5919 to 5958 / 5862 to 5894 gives 1.06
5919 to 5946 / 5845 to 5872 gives 1.04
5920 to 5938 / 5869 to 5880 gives 1.03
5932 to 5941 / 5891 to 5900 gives 1.14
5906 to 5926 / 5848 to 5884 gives 1.03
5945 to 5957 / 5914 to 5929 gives 1.00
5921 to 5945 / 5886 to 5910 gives 1.09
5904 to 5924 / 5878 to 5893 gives 1.08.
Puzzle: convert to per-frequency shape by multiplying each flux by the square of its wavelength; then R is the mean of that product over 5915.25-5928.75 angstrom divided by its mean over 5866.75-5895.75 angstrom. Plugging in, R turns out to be 1.1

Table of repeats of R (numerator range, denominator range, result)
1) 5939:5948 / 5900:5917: 1.03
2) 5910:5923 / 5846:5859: 1.04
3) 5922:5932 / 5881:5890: 1.10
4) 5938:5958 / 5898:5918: 1.01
